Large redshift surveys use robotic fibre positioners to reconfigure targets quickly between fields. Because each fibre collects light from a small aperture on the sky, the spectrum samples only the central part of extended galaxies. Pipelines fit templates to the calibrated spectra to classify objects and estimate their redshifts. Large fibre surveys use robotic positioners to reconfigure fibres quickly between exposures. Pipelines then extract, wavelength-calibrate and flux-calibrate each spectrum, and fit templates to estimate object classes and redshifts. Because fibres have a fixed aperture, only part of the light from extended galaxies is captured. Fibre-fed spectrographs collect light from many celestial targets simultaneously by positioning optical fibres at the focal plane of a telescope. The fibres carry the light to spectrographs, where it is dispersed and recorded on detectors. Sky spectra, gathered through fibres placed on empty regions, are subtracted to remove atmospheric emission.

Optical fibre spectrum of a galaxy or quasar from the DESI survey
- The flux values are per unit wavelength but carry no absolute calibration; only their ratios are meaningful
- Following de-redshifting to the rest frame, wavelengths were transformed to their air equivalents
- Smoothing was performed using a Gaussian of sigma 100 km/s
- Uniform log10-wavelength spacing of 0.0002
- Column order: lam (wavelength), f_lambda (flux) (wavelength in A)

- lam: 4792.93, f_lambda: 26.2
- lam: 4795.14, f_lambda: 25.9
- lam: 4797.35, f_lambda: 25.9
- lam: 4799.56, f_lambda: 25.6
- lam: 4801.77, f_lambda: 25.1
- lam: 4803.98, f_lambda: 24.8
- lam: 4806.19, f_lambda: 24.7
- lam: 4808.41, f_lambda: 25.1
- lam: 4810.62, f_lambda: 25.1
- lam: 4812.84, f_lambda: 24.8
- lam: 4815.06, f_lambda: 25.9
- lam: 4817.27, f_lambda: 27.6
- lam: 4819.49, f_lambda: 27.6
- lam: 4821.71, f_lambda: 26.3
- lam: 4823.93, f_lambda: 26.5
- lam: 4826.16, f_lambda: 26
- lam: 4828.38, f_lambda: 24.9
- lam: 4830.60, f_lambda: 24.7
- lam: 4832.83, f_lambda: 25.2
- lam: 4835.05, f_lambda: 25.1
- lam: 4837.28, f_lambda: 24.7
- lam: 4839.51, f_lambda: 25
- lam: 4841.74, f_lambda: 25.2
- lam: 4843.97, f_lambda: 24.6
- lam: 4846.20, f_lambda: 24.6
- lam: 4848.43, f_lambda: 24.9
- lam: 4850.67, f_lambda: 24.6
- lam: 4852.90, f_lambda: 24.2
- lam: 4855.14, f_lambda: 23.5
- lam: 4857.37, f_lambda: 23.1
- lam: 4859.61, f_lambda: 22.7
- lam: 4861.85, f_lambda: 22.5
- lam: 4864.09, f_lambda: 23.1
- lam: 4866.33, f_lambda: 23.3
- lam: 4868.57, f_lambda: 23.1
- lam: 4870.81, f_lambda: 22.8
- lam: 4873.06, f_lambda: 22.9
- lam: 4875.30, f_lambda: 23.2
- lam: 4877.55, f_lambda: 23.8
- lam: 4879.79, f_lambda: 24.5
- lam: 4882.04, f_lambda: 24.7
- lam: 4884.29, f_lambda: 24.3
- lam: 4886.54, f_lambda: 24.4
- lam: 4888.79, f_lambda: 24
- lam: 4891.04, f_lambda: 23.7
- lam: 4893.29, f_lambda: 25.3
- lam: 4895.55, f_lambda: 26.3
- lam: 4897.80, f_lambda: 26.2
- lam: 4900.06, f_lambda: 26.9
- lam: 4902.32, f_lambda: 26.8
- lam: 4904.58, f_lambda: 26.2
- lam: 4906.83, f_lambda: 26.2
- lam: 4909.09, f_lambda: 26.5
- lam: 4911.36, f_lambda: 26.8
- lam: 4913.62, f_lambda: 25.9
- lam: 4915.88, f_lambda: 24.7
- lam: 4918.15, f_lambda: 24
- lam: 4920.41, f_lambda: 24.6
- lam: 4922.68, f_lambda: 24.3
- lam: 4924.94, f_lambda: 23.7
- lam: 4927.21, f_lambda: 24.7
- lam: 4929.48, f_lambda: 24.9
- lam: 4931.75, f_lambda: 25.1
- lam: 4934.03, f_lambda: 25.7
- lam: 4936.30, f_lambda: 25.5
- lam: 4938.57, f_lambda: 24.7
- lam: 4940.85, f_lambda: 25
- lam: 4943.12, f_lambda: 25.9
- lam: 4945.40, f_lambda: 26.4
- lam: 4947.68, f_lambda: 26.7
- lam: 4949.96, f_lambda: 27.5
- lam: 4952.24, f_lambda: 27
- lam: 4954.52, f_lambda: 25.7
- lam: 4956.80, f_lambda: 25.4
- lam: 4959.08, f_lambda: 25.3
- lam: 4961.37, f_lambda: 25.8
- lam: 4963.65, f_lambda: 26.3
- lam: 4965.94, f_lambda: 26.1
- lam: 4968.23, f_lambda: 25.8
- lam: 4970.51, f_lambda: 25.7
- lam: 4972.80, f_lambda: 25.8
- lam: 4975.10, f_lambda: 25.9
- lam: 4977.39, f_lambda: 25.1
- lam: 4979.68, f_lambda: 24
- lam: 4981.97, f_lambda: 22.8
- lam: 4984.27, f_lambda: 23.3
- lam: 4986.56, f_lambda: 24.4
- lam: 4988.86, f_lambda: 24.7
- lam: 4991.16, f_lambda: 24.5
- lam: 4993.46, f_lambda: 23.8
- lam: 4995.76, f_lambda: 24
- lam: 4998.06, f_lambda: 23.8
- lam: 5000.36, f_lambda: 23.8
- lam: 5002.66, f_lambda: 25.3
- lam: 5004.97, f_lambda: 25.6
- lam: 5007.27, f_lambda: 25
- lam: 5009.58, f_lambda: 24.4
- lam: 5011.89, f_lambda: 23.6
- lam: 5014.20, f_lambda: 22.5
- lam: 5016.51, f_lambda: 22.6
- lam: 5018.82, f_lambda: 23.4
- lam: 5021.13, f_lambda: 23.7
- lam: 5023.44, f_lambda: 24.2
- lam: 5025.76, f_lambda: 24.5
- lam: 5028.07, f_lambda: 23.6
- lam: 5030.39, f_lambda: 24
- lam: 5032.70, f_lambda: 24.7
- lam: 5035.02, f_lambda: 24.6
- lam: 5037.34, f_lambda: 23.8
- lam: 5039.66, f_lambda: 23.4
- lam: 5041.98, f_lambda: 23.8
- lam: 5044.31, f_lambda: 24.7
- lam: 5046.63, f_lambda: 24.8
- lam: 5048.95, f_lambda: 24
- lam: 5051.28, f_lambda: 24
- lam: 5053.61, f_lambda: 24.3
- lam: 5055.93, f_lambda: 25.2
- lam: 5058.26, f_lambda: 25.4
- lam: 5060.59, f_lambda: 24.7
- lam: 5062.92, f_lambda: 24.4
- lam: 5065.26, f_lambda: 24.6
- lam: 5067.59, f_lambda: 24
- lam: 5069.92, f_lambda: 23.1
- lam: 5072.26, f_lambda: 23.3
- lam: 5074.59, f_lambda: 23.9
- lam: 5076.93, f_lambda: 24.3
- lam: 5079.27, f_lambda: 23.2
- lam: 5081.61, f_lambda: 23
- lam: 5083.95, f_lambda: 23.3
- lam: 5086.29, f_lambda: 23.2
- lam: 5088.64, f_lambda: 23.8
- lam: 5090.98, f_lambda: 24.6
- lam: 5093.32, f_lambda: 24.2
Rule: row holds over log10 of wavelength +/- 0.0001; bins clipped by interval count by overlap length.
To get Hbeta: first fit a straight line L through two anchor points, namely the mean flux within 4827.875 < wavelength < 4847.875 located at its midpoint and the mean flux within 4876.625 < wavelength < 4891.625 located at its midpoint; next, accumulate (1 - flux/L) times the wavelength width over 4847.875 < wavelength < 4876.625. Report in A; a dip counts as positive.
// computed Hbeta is 1.40 A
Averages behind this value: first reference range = 24.9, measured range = 23.3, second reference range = 24.2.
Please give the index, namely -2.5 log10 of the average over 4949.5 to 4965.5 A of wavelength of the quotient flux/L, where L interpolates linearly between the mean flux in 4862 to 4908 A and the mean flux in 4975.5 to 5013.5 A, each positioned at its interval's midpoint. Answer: -0.07 mag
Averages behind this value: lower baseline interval 24.5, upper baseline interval 24.3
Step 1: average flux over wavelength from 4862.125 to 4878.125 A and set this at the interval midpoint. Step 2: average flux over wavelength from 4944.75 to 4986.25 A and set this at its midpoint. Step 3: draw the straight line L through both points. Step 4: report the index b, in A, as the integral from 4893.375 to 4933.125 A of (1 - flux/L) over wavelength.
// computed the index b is -2.1 A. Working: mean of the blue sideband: 23.1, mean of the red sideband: 25.6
